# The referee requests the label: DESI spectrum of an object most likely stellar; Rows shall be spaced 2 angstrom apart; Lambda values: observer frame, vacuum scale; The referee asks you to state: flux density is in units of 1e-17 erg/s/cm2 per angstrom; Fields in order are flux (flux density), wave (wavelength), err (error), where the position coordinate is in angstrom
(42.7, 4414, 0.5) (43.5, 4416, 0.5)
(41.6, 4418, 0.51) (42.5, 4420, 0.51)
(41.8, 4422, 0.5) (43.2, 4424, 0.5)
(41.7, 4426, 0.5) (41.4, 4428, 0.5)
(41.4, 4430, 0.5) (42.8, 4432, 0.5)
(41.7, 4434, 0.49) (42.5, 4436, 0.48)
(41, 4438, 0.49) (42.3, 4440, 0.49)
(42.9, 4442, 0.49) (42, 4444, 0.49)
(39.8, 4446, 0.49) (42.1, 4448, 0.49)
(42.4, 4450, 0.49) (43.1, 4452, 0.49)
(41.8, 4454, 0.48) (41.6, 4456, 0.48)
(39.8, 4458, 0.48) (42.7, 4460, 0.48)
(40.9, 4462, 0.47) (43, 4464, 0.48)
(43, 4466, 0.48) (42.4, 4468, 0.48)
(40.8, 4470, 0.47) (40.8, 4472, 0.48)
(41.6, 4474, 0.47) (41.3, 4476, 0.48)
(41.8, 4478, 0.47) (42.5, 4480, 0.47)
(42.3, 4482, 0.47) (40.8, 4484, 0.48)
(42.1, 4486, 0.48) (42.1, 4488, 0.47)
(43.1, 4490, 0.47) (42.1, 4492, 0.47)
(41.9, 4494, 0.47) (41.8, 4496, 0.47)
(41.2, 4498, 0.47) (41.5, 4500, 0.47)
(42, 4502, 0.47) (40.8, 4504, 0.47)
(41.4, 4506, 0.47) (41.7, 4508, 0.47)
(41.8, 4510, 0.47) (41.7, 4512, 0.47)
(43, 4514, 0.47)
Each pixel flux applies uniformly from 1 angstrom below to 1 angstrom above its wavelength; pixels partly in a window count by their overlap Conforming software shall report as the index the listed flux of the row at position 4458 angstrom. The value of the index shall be 39.8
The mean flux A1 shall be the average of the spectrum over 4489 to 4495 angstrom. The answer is 42.4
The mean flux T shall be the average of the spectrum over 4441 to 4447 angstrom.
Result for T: 41.6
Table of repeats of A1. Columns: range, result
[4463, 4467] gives 43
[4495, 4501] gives 41.5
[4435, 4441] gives 41.9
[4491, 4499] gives 41.8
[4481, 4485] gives 41.5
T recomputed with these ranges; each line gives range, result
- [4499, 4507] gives 41.4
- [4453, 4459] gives 41.1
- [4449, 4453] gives 42.8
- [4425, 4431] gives 41.5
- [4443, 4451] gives 41.6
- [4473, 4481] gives 41.8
